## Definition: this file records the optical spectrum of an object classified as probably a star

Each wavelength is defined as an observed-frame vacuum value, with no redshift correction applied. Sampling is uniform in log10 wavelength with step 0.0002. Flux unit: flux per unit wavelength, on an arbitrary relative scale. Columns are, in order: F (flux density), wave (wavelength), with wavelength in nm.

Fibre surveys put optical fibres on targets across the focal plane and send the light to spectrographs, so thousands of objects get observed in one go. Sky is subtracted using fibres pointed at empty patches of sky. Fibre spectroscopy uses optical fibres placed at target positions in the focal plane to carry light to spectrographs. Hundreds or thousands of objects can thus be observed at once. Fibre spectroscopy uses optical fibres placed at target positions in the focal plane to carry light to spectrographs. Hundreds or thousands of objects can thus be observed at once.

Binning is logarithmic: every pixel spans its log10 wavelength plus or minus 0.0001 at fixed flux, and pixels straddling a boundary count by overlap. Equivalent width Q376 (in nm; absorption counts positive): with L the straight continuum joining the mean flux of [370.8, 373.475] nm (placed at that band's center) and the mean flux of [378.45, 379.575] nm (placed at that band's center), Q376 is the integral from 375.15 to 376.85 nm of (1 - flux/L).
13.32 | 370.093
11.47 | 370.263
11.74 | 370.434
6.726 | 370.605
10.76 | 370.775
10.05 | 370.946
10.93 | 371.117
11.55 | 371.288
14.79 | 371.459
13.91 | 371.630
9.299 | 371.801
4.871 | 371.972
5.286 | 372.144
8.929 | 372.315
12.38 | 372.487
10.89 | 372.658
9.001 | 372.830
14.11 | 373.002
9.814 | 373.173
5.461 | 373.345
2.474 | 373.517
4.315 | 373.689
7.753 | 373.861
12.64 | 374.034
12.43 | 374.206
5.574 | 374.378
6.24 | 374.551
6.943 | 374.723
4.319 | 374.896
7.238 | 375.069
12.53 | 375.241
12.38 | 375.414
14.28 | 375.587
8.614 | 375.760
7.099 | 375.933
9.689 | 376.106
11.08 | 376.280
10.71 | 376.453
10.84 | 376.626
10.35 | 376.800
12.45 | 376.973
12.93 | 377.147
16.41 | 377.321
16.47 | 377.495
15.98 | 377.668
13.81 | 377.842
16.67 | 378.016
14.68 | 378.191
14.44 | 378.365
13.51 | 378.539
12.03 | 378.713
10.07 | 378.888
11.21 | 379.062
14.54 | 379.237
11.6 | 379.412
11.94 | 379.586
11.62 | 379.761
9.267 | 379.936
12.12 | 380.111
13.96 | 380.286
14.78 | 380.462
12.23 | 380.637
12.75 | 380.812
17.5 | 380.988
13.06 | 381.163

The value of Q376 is 0.07 nm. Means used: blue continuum 9.97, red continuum 12.2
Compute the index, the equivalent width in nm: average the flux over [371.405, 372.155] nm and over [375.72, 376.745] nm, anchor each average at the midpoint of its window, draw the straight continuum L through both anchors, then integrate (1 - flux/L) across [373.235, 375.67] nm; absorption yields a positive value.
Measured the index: 0.39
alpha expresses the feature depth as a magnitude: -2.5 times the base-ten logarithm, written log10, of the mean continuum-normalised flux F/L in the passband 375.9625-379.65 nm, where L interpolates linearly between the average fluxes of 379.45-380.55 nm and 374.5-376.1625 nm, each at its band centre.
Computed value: -0.198 mag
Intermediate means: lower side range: 8.98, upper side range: 12.3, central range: 12.8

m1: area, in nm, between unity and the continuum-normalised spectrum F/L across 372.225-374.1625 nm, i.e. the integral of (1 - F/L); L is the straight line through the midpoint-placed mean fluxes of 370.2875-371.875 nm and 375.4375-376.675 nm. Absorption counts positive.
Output 0.33 nm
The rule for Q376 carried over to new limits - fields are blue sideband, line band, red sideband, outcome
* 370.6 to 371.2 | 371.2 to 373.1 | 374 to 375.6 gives -0.142 nm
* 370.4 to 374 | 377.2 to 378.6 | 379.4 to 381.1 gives -0.407 nm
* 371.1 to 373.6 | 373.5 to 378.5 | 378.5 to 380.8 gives 0.049 nm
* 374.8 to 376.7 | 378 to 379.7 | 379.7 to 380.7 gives -0.196 nm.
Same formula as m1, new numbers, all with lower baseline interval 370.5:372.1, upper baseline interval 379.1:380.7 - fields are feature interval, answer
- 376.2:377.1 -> 0.03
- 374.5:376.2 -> 0.34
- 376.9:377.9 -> -0.25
